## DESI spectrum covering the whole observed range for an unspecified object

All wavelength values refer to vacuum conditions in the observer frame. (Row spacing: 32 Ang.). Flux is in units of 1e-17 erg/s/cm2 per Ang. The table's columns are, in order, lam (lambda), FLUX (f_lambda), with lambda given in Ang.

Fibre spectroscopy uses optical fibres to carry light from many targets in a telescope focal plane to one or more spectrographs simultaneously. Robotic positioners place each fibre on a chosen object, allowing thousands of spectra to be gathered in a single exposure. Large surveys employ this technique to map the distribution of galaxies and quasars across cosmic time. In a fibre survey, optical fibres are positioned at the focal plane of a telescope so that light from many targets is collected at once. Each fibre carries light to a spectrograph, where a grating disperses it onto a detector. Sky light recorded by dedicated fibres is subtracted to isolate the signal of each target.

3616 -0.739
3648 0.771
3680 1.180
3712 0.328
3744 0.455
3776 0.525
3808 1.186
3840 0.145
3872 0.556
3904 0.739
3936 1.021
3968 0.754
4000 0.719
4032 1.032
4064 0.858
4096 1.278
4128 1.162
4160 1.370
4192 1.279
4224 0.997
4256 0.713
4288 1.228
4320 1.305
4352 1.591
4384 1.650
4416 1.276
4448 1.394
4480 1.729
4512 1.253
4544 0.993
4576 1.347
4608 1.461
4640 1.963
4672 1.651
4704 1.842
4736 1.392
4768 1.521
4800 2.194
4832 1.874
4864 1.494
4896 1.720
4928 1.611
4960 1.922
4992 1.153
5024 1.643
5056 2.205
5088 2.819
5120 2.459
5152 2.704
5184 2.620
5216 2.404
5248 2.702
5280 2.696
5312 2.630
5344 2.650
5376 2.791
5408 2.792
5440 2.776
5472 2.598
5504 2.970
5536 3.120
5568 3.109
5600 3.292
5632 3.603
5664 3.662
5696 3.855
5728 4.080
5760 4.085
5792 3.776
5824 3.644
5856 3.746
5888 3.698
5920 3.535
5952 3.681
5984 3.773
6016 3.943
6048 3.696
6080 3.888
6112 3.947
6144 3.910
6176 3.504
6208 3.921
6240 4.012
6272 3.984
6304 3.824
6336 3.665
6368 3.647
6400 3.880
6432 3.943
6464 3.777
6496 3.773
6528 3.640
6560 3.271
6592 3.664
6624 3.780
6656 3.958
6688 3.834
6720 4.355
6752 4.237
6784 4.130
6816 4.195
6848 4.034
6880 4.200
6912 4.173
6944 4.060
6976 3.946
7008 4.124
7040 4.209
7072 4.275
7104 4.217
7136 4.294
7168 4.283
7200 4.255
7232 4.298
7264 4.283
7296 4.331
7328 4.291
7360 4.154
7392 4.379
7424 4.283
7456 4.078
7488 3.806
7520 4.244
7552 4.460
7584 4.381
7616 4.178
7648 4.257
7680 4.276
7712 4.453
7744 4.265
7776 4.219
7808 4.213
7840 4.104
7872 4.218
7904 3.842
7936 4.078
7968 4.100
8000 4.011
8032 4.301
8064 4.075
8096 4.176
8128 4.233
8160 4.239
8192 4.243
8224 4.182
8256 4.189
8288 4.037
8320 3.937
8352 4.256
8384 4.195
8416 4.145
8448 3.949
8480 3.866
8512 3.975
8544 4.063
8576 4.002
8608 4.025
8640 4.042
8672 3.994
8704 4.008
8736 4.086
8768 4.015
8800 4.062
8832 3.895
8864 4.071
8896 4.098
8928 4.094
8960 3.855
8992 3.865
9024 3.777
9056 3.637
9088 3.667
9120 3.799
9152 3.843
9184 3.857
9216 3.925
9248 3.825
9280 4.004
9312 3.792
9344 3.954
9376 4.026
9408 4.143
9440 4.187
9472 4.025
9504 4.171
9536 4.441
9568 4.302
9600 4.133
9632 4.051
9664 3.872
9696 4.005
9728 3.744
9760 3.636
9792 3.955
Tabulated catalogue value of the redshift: 0.27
